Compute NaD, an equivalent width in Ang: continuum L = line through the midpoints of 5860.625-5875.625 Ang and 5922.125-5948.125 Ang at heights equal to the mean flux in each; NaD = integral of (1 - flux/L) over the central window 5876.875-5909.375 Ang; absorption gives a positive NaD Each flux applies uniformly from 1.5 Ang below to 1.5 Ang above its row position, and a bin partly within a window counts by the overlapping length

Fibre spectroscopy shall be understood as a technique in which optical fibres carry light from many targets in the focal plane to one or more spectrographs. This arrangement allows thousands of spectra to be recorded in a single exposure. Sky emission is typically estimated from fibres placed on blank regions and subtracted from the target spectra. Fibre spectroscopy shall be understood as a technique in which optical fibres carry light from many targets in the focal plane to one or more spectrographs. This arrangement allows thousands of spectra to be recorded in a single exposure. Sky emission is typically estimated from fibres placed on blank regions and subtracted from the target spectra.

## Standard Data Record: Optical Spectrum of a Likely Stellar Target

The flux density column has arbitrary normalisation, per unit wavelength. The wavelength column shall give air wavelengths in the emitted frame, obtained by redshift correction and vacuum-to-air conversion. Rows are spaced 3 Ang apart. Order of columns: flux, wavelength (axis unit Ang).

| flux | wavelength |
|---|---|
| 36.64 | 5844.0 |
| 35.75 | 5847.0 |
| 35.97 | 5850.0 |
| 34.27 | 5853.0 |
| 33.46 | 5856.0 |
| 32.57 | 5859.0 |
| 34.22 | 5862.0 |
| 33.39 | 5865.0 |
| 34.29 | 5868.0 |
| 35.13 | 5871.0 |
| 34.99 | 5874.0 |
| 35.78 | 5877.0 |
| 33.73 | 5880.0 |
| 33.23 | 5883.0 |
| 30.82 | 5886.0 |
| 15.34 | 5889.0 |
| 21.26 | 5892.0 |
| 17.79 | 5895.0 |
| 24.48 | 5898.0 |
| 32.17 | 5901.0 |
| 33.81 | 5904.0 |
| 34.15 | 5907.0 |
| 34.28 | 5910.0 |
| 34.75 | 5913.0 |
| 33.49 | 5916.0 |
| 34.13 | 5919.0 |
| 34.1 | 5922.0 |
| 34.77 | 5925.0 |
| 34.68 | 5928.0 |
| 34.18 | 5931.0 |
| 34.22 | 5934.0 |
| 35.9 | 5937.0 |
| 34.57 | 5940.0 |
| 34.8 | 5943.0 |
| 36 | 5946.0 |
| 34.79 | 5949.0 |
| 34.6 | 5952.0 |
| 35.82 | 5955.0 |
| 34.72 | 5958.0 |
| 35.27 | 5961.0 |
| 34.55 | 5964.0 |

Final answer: 5.9 Ang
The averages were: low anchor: 34.4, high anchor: 34.8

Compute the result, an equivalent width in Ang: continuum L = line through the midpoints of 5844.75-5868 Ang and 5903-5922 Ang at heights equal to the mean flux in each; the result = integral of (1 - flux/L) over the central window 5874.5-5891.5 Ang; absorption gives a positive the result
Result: 2.3 Ang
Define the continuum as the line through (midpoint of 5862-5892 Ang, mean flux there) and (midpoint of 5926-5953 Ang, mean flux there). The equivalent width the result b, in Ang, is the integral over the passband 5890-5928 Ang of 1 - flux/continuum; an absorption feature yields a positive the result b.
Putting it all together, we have 2.9 Ang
